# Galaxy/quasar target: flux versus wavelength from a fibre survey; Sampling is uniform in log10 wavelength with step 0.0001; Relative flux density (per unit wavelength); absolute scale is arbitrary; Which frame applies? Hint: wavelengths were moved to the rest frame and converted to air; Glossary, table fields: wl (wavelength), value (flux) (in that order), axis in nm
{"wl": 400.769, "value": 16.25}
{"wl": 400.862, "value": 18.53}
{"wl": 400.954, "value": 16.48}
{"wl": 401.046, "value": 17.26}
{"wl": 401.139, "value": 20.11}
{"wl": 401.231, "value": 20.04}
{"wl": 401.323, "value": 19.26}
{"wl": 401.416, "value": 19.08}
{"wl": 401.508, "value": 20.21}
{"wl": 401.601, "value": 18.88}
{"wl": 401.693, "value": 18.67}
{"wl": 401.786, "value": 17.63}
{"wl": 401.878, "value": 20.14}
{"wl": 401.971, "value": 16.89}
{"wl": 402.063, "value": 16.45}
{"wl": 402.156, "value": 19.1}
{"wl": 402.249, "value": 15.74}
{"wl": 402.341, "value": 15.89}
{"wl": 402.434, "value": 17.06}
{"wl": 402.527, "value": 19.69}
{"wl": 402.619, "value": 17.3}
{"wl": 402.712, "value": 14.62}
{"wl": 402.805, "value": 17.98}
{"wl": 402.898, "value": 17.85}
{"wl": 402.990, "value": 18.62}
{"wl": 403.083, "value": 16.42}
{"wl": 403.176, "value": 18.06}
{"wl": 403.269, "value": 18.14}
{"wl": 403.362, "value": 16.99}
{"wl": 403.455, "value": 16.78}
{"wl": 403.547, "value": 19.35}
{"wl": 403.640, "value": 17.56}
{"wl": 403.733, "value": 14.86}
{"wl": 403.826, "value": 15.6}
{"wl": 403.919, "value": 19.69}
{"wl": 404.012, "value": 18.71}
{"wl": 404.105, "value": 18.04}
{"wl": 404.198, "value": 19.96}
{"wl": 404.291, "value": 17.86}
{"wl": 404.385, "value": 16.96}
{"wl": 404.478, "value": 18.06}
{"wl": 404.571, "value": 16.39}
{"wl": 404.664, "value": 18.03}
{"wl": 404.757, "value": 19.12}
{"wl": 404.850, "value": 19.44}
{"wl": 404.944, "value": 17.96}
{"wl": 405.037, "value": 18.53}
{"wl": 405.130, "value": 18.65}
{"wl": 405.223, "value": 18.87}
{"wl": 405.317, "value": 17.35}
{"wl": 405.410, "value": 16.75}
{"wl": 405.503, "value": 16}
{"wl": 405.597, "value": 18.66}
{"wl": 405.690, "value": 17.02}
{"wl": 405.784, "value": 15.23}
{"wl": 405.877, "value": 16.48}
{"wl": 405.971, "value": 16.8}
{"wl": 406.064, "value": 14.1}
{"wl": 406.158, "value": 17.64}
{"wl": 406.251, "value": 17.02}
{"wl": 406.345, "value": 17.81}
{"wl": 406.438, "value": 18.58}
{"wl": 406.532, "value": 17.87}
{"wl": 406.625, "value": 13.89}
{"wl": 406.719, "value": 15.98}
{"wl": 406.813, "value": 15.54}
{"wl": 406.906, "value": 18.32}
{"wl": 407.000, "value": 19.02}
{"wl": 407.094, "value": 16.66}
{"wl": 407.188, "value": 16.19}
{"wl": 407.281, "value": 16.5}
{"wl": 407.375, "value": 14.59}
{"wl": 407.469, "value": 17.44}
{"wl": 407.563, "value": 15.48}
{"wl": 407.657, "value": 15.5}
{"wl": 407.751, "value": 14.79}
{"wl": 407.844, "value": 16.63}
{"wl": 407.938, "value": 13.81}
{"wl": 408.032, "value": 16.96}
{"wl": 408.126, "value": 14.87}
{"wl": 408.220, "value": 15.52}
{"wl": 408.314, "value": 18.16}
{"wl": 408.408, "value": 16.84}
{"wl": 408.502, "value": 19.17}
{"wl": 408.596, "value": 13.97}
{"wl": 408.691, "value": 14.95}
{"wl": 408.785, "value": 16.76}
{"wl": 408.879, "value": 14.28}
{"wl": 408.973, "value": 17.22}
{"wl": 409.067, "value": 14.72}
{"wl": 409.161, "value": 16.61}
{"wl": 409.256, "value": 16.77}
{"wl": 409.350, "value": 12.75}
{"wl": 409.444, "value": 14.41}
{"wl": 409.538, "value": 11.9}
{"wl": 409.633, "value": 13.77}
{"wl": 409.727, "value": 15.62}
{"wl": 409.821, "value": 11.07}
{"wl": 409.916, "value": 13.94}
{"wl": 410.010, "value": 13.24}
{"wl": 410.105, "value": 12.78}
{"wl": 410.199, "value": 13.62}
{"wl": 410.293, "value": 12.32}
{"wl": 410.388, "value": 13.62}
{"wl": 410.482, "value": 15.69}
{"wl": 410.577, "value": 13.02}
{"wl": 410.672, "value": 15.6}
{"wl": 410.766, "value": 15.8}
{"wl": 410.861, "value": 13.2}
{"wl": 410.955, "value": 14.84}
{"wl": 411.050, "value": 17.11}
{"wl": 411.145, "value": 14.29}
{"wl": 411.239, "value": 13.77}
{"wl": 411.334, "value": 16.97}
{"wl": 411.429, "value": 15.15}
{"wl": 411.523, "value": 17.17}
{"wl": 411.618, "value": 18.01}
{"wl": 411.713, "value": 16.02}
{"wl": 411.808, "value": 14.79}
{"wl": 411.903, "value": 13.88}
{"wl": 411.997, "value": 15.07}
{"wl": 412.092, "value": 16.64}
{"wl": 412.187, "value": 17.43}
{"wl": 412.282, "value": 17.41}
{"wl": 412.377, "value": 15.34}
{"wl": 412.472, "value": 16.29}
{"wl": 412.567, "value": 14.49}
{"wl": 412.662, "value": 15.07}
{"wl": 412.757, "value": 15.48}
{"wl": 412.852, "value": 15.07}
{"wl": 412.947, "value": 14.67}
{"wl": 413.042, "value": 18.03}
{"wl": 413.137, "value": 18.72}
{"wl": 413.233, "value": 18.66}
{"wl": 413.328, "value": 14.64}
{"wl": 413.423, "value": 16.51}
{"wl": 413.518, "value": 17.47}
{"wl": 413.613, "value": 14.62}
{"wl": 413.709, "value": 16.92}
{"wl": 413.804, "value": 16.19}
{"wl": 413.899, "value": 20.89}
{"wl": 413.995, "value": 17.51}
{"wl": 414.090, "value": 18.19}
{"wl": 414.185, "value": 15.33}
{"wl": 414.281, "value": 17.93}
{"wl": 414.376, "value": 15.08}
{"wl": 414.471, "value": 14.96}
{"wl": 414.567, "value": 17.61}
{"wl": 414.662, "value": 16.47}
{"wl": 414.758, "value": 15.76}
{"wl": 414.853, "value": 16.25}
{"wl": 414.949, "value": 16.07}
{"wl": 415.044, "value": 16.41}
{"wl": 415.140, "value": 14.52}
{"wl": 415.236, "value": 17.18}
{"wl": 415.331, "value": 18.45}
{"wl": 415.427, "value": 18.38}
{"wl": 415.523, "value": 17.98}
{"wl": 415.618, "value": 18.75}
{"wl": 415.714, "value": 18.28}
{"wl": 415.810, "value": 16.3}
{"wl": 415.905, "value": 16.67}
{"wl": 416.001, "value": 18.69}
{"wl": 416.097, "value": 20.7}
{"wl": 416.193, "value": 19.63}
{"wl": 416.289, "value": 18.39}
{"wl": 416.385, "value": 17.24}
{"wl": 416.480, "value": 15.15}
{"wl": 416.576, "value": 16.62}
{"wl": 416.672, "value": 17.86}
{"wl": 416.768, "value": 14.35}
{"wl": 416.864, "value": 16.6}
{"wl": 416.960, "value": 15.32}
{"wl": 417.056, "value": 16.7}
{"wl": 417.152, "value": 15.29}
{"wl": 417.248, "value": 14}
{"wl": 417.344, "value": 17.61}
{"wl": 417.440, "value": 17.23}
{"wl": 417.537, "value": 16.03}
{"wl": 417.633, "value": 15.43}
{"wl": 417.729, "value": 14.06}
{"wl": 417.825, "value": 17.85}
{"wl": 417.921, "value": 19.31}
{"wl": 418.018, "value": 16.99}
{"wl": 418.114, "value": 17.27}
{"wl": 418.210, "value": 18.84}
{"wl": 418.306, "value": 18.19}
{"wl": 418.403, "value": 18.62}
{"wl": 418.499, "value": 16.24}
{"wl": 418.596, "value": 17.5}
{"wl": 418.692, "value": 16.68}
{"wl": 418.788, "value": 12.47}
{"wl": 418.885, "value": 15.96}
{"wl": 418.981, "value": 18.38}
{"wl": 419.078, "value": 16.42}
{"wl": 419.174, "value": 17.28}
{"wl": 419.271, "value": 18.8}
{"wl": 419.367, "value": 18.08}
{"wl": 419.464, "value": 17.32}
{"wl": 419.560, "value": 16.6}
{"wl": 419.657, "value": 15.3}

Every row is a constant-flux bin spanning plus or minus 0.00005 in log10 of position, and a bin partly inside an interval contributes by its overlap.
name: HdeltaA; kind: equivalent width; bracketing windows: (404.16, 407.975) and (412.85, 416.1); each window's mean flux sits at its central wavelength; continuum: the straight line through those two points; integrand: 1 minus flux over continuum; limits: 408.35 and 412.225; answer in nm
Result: 0.46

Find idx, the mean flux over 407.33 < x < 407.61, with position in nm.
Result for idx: 15.8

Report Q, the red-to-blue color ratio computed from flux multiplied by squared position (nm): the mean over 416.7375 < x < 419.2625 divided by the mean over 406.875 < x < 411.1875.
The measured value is 1.14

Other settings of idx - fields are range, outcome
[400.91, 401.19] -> 18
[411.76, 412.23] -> 15.6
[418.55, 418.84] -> 15.6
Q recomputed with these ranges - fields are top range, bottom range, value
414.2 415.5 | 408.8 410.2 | 1.19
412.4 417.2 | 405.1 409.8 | 1.08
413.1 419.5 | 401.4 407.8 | 1.04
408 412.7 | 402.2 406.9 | 0.90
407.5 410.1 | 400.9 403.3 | 0.87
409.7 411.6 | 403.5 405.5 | 0.83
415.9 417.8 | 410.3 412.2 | 1.12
